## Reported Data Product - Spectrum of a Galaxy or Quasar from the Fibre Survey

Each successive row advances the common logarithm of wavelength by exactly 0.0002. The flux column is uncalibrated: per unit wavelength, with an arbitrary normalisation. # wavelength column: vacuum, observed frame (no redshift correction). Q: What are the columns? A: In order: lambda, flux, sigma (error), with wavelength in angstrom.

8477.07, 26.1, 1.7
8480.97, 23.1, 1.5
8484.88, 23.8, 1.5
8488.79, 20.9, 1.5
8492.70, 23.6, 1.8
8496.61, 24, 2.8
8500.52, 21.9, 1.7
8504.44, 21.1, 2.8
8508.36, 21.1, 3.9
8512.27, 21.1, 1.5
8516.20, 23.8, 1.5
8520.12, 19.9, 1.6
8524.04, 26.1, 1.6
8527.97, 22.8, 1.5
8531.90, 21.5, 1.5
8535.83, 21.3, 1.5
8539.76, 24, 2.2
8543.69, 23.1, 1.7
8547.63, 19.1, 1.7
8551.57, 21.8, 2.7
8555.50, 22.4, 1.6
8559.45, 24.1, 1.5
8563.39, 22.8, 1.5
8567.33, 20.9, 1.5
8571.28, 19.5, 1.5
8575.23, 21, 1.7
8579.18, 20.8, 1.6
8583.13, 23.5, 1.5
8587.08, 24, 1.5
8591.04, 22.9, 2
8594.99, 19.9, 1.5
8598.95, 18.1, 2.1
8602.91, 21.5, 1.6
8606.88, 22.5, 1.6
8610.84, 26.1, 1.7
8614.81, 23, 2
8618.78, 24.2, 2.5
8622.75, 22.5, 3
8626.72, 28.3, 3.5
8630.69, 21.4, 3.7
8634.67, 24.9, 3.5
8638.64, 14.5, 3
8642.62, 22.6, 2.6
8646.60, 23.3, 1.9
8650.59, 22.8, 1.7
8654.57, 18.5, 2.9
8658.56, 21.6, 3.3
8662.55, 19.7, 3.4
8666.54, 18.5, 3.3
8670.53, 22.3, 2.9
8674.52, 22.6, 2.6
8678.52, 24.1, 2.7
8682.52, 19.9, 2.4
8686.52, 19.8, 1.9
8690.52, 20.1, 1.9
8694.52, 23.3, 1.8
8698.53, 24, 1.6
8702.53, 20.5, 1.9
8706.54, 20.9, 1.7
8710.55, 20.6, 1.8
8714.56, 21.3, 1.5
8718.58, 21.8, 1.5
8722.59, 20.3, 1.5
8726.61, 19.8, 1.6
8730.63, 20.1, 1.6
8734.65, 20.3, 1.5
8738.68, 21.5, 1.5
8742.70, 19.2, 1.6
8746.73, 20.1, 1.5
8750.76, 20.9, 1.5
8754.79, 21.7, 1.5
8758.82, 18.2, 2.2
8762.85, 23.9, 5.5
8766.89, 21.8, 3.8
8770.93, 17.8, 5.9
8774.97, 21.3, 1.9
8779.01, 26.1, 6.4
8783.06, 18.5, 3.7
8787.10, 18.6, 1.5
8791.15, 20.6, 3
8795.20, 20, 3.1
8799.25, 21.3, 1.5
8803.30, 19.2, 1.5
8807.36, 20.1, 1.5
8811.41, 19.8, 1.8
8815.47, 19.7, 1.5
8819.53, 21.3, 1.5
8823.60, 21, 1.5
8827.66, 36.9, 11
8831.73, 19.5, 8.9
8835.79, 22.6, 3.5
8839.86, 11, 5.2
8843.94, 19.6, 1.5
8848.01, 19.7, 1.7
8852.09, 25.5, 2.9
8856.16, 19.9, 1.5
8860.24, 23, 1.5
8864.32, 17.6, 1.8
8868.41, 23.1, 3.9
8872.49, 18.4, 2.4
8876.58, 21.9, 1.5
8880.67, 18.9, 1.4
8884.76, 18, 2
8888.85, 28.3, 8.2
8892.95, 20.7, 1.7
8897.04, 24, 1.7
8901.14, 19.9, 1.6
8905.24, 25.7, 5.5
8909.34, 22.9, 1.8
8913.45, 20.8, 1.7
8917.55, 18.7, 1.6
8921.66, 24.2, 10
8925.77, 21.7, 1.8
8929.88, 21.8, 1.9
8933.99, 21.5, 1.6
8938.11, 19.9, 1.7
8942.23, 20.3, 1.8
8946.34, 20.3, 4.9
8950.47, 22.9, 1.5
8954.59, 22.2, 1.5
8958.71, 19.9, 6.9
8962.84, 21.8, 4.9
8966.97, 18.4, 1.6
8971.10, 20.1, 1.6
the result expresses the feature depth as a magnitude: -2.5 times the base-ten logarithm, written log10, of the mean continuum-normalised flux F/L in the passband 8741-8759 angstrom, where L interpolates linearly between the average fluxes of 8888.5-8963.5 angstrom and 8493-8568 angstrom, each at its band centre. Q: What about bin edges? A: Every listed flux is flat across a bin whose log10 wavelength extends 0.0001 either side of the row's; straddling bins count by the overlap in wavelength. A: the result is 0.094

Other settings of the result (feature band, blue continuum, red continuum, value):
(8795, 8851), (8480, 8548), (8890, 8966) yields 0.05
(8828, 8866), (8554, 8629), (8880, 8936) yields 0.08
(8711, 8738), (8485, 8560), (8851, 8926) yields 0.07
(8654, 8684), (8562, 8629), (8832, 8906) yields 0.05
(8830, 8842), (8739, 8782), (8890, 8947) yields 0.21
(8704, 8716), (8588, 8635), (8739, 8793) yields 0.03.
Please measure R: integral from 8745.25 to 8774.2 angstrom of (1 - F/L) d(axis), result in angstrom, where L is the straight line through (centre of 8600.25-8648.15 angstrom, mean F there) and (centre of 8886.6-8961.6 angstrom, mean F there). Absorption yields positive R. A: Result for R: 2.3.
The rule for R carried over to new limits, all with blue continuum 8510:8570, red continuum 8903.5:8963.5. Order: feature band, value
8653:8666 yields 1.3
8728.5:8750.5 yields 1.7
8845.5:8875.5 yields 1.0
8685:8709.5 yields 0.6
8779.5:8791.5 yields 1.1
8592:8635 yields -1.4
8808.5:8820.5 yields 0.9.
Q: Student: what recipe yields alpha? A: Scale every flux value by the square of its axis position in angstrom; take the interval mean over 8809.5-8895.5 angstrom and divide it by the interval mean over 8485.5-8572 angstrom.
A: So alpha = 1.0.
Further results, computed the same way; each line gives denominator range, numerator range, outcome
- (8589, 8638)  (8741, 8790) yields 0.94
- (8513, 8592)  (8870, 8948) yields 1.05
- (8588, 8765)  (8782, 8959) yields 1.03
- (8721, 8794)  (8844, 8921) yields 1.07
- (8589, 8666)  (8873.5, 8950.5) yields 1.05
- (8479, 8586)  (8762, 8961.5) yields 1.03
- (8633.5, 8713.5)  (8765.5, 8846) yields 1.01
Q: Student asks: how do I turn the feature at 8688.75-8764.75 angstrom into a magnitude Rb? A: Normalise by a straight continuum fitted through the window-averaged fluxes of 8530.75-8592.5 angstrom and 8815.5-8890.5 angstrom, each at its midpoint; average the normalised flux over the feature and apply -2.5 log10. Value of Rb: 0.035 mag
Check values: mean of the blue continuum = 22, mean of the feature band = 21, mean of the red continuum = 21.4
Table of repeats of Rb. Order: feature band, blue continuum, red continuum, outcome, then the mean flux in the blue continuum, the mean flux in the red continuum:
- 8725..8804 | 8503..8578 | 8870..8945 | 0.06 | 22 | 21.5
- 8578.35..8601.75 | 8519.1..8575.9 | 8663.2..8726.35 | 0.01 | 22.1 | 21.3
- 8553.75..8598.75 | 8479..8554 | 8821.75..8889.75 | 0.02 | 22.3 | 21.4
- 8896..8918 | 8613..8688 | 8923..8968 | -0.05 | 21.8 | 21.1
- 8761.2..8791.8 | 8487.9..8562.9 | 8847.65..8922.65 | 0.04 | 22.3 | 21.6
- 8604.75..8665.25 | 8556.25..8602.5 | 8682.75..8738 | -0.05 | 21.6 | 21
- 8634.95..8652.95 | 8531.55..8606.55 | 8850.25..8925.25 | 0.03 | 21.7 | 21.7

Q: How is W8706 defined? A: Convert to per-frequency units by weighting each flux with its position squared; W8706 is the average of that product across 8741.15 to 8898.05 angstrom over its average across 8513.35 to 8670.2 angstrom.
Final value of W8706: 1.01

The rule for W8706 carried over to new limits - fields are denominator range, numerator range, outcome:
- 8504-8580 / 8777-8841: 1.03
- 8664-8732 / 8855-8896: 1.04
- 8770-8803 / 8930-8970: 1.05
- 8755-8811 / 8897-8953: 1.09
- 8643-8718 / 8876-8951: 1.07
